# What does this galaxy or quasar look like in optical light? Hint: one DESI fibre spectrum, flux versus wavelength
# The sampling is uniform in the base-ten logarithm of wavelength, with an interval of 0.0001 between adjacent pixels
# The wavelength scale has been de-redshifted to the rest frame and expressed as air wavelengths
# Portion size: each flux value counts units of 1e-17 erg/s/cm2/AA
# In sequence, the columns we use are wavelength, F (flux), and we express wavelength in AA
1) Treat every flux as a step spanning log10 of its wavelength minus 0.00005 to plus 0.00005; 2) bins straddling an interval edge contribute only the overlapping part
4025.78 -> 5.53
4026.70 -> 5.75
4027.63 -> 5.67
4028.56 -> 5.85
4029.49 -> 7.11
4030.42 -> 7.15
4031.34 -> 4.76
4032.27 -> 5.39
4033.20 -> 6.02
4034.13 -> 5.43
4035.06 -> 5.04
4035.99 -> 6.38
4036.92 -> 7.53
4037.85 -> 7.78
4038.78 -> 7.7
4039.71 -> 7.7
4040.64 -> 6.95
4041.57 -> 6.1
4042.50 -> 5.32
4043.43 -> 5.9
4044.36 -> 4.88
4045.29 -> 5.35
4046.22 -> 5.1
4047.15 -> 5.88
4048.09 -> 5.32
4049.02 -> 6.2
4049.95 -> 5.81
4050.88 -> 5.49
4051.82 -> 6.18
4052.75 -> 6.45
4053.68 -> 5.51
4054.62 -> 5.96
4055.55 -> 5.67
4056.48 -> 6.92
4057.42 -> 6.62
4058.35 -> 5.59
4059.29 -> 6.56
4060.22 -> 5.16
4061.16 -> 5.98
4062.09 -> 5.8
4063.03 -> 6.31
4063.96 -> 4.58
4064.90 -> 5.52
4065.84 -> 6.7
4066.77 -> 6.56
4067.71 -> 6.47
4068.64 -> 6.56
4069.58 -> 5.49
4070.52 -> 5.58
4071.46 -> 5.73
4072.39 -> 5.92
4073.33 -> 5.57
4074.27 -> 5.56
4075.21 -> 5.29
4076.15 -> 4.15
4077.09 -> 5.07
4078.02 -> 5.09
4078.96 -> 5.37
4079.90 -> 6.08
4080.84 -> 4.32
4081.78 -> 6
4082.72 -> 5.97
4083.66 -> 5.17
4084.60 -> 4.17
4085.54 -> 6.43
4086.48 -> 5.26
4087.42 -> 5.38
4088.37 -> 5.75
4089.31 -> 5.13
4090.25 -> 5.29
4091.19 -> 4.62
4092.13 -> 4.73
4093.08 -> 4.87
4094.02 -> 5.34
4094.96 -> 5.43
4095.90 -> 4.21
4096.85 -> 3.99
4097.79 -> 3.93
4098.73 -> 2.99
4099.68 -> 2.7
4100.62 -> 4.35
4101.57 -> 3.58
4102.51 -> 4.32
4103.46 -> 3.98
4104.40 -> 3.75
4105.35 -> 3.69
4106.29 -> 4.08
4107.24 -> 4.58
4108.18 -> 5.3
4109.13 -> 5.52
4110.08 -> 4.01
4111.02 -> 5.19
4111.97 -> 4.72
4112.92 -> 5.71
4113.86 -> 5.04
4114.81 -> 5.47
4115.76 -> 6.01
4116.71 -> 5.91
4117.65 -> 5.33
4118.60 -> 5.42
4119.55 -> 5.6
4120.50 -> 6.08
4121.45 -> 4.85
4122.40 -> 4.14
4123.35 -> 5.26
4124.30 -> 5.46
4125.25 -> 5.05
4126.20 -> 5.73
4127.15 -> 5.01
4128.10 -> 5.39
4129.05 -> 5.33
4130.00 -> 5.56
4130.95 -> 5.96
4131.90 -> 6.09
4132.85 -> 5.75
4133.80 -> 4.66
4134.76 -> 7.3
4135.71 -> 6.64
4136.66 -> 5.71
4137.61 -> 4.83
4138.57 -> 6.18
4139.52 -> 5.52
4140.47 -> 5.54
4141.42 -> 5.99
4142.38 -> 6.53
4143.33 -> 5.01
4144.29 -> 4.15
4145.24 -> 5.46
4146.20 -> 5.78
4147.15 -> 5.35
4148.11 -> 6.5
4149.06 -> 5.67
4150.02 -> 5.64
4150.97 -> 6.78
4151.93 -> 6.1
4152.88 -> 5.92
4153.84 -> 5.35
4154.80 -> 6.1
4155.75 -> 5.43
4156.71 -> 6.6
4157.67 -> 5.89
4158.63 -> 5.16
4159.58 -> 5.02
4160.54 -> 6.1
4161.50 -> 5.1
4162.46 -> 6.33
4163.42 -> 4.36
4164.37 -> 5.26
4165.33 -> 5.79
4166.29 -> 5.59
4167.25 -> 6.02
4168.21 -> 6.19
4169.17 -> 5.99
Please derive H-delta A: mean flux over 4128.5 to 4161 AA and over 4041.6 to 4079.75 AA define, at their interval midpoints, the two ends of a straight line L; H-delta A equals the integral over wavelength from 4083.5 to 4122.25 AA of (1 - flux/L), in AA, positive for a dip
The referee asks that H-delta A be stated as 6.3 AA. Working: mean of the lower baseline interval 5.74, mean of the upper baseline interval 5.75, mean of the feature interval 4.82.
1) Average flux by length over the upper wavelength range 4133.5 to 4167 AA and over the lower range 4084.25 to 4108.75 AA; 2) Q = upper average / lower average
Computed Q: 1.3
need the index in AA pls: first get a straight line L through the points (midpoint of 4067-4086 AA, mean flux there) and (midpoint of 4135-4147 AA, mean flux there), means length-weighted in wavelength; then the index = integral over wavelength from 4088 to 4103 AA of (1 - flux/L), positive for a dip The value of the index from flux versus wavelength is 2.99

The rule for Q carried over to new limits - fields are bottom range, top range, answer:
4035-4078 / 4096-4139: 0.84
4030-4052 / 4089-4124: 0.78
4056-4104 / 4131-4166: 1.09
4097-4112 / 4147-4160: 1.41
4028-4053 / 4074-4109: 0.78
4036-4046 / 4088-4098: 0.75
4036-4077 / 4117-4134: 0.90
